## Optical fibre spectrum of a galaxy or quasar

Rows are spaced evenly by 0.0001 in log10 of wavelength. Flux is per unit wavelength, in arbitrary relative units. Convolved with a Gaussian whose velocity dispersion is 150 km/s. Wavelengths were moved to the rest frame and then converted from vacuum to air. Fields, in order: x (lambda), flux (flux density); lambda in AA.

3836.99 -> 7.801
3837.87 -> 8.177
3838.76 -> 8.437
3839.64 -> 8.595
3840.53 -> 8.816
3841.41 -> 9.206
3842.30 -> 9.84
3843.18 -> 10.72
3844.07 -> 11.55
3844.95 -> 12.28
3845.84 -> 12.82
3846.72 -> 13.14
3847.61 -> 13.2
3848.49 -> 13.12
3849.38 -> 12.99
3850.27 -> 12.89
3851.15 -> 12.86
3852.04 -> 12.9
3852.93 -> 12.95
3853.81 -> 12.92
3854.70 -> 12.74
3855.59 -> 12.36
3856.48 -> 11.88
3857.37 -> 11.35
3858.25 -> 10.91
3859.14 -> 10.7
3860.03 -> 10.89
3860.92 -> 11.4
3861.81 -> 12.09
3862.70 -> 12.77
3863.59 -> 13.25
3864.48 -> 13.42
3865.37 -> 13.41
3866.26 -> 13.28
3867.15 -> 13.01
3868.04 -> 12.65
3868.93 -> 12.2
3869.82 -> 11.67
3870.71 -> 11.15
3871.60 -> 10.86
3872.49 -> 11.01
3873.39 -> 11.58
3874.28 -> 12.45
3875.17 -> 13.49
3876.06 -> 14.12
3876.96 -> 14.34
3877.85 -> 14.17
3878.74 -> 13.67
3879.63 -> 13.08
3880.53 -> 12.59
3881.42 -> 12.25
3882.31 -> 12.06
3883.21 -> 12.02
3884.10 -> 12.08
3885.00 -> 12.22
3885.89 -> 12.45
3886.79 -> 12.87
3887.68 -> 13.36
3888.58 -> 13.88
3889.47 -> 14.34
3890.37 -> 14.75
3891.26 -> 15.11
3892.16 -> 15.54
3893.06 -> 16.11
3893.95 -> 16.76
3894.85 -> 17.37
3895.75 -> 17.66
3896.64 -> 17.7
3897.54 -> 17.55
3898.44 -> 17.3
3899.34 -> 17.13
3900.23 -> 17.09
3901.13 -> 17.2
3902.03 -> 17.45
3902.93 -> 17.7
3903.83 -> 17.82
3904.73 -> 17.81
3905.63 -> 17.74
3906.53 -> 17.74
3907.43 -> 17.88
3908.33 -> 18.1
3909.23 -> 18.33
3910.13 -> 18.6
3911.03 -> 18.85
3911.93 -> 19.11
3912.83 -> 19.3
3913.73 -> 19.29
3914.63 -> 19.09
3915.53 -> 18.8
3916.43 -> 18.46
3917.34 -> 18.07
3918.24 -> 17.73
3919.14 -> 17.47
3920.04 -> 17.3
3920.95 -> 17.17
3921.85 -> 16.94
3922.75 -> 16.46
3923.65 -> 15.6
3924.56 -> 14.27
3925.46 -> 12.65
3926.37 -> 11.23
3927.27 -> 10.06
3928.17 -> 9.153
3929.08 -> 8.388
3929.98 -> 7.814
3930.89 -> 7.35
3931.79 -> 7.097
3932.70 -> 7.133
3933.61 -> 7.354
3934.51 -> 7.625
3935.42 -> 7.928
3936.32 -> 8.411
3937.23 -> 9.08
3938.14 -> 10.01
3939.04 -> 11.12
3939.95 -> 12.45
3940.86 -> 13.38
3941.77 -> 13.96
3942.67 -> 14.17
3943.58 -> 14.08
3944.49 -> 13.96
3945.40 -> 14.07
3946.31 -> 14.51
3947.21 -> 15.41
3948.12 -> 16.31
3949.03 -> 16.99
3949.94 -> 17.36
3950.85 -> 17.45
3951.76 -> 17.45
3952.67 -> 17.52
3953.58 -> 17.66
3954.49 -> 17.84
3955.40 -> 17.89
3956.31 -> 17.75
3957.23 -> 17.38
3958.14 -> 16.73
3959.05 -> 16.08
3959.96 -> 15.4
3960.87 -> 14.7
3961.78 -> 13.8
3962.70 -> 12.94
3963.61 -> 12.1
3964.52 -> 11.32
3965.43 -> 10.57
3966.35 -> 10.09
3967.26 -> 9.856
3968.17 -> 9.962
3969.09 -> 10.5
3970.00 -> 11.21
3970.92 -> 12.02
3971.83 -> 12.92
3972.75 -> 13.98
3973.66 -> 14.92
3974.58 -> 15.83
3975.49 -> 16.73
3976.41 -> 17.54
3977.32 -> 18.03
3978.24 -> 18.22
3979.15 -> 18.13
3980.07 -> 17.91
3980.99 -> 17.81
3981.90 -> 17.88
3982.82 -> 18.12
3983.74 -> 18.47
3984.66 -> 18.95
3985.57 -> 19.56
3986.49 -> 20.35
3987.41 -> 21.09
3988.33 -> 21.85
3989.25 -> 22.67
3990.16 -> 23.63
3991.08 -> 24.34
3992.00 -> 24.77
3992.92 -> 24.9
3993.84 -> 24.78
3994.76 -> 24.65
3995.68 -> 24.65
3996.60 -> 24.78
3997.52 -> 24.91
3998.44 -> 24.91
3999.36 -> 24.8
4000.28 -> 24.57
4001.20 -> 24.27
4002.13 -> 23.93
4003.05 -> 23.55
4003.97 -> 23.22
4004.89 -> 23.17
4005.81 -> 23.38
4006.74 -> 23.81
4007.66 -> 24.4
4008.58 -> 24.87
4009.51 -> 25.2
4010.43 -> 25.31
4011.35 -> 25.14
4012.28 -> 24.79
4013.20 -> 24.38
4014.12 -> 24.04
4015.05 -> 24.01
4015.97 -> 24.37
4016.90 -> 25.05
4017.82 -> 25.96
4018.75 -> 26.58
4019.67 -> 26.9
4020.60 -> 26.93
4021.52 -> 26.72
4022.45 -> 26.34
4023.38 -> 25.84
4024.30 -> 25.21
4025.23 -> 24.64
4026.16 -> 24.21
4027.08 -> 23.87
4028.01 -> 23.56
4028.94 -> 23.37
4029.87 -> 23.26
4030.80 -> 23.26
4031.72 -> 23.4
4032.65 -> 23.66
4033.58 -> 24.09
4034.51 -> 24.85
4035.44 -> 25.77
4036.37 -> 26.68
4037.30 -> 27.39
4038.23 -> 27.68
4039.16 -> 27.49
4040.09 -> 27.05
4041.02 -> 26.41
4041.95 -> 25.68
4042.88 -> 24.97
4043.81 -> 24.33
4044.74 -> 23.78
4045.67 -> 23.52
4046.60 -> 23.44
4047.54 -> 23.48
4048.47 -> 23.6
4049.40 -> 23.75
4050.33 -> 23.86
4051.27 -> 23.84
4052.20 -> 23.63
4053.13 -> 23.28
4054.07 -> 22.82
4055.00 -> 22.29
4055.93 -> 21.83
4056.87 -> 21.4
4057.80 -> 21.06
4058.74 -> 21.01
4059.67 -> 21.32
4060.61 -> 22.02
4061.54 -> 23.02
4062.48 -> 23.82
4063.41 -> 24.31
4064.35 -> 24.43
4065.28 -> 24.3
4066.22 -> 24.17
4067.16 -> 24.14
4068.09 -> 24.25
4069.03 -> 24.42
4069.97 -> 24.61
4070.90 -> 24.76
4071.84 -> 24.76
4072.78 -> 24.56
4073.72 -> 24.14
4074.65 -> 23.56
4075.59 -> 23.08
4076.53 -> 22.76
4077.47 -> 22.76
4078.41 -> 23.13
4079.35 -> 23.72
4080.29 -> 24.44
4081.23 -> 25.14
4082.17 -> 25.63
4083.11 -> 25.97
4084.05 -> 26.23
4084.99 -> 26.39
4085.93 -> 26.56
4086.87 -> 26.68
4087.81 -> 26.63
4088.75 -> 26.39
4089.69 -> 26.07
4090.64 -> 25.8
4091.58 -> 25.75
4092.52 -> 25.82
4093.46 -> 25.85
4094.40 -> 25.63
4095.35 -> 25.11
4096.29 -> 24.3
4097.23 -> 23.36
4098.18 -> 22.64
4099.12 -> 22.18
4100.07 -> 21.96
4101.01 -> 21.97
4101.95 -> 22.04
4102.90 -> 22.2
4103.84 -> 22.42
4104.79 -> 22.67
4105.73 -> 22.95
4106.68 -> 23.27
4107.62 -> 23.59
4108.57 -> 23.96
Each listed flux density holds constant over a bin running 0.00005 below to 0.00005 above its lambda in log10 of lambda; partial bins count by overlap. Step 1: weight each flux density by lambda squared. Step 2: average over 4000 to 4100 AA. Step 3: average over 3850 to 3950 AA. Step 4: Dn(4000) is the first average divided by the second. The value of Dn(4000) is 1.89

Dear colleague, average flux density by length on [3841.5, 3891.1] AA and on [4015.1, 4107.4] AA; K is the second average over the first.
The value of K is 1.9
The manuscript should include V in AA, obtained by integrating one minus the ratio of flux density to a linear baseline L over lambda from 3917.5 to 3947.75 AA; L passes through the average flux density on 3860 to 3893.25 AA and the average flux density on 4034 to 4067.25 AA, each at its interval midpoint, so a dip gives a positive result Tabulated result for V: 7.8 AA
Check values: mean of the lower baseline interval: 12.9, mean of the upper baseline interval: 24.1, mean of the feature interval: 12.2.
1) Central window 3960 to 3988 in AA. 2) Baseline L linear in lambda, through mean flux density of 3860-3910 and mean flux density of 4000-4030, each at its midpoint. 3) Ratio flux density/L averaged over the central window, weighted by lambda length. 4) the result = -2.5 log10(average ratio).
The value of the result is 0.38 mag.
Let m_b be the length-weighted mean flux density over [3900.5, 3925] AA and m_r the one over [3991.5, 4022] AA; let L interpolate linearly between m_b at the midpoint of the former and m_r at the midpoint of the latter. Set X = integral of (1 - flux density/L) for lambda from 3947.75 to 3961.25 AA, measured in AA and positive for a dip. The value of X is 2.5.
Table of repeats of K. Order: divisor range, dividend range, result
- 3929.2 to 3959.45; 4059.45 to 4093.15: 1.85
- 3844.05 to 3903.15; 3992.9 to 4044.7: 1.84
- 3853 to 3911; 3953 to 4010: 1.33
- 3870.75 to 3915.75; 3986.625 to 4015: 1.55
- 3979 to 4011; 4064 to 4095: 1.10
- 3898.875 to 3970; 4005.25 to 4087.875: 1.68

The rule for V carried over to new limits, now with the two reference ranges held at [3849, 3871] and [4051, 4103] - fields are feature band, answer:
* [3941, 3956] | 1.0 AA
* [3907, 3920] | -2.8 AA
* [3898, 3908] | -2.0 AA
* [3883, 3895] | -0.2 AA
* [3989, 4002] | -3.2 AA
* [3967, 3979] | 2.8 AA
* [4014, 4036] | -3.8 AA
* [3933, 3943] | 3.7 AA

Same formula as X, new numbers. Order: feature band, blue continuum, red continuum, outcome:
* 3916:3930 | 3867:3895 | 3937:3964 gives -0.2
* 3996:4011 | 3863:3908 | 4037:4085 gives -2.4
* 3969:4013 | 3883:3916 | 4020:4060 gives 1.4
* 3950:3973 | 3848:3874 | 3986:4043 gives 6.8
